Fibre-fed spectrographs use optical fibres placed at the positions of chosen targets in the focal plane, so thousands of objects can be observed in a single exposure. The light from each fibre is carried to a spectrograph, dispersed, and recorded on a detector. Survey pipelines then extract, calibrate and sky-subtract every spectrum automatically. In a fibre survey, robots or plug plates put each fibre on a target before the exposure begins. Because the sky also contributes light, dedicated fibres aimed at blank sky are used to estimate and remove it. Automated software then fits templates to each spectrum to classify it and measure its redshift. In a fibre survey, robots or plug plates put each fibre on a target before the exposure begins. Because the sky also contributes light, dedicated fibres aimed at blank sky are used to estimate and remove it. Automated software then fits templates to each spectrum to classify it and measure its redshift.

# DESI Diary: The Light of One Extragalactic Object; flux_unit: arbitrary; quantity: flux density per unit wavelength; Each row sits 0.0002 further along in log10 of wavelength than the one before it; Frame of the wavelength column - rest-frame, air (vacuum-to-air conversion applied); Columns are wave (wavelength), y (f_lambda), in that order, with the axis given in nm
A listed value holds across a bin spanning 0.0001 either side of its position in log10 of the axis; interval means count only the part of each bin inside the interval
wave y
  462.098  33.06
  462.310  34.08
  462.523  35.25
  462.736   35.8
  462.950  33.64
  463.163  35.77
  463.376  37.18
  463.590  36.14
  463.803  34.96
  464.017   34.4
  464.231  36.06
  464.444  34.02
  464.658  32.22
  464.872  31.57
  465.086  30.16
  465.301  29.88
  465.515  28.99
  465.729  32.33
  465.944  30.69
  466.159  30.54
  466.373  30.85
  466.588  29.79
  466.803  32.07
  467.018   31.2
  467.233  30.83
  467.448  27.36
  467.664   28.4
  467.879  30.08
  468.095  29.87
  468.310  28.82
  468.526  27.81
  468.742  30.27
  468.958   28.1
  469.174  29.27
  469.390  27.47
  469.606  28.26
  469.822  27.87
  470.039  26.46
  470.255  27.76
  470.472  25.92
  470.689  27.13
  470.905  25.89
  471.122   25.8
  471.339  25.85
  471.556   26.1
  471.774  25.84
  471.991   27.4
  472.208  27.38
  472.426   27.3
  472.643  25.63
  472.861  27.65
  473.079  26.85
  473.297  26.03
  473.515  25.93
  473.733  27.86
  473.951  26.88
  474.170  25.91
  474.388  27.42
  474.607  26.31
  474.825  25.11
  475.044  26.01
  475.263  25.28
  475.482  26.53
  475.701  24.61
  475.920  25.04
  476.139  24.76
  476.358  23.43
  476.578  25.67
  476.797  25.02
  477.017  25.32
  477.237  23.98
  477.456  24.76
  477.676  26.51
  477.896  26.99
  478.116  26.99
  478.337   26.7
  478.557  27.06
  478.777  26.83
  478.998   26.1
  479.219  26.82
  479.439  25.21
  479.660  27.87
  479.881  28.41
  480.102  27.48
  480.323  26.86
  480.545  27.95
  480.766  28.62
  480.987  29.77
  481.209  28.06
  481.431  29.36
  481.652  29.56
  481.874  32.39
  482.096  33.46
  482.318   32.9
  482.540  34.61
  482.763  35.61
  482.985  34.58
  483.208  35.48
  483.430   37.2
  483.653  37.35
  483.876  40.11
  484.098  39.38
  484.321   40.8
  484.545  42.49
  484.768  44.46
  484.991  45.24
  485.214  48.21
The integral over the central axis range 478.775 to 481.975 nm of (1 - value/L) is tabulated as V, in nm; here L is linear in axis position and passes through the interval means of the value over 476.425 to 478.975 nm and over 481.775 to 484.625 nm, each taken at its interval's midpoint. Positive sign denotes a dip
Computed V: 0.31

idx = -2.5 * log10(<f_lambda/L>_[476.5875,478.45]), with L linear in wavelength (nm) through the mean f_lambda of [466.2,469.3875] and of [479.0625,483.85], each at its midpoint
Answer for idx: 0.19 mag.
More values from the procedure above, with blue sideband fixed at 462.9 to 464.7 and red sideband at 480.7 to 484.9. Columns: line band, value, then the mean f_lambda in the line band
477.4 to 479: 0.30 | 26.6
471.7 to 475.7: 0.31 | 26.5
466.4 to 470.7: 0.21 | 28.8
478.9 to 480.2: 0.29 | 27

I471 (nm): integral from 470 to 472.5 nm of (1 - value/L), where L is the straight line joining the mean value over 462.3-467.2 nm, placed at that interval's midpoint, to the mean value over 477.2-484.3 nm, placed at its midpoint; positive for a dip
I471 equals 0.42 nm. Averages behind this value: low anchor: 32.9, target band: 26.6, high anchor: 30.4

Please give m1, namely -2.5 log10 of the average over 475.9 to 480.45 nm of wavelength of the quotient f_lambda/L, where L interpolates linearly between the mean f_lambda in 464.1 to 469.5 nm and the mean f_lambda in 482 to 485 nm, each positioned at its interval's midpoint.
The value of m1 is 0.33 mag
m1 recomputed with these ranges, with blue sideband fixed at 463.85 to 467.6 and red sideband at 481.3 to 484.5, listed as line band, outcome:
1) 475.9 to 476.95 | 0.34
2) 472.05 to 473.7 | 0.23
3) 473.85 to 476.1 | 0.28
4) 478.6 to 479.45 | 0.29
